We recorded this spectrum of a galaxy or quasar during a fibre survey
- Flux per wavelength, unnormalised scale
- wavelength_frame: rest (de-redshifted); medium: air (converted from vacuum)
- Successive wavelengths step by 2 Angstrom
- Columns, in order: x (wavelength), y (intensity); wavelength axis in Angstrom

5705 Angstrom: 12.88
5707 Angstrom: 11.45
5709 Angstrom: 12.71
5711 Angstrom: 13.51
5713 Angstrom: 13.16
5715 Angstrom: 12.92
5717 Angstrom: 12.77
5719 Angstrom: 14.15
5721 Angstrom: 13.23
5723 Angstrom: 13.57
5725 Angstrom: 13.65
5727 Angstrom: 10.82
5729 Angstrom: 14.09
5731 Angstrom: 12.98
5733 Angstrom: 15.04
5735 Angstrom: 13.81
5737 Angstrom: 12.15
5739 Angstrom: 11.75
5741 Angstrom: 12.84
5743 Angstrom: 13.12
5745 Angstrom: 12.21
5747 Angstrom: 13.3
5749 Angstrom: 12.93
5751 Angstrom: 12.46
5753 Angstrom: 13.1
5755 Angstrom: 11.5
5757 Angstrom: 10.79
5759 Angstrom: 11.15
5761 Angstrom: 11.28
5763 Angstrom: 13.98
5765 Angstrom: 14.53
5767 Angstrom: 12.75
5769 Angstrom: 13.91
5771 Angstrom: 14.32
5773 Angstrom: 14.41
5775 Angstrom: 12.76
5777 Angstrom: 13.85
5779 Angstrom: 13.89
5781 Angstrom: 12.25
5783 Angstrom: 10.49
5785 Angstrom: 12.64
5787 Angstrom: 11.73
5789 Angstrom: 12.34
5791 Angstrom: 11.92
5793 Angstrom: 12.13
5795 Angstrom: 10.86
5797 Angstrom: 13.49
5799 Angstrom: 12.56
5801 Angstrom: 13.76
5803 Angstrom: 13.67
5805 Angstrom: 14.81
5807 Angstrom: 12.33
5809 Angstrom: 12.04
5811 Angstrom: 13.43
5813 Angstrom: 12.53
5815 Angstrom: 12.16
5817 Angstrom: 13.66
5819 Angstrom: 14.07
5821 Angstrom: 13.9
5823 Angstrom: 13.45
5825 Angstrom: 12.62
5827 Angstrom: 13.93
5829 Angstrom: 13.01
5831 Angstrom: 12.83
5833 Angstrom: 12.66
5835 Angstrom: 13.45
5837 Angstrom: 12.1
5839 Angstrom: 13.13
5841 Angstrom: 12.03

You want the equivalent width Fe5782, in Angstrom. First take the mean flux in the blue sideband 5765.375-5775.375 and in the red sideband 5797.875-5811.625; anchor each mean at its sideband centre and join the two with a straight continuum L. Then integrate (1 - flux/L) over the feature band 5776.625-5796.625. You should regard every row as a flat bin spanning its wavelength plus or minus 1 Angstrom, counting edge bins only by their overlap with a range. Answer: 1.9 Angstrom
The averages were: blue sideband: 13.7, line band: 12.2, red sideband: 13.2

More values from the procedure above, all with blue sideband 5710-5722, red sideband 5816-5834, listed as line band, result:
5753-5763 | 1.2 Angstrom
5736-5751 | 0.8 Angstrom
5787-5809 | 1.0 Angstrom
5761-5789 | 0.5 Angstrom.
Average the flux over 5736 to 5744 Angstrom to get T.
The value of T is 12.5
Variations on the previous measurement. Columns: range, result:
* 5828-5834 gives 12.8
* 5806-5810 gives 12.2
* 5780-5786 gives 11.8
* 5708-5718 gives 13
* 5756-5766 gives 12.3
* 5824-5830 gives 13.2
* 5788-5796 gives 11.8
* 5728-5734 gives 14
